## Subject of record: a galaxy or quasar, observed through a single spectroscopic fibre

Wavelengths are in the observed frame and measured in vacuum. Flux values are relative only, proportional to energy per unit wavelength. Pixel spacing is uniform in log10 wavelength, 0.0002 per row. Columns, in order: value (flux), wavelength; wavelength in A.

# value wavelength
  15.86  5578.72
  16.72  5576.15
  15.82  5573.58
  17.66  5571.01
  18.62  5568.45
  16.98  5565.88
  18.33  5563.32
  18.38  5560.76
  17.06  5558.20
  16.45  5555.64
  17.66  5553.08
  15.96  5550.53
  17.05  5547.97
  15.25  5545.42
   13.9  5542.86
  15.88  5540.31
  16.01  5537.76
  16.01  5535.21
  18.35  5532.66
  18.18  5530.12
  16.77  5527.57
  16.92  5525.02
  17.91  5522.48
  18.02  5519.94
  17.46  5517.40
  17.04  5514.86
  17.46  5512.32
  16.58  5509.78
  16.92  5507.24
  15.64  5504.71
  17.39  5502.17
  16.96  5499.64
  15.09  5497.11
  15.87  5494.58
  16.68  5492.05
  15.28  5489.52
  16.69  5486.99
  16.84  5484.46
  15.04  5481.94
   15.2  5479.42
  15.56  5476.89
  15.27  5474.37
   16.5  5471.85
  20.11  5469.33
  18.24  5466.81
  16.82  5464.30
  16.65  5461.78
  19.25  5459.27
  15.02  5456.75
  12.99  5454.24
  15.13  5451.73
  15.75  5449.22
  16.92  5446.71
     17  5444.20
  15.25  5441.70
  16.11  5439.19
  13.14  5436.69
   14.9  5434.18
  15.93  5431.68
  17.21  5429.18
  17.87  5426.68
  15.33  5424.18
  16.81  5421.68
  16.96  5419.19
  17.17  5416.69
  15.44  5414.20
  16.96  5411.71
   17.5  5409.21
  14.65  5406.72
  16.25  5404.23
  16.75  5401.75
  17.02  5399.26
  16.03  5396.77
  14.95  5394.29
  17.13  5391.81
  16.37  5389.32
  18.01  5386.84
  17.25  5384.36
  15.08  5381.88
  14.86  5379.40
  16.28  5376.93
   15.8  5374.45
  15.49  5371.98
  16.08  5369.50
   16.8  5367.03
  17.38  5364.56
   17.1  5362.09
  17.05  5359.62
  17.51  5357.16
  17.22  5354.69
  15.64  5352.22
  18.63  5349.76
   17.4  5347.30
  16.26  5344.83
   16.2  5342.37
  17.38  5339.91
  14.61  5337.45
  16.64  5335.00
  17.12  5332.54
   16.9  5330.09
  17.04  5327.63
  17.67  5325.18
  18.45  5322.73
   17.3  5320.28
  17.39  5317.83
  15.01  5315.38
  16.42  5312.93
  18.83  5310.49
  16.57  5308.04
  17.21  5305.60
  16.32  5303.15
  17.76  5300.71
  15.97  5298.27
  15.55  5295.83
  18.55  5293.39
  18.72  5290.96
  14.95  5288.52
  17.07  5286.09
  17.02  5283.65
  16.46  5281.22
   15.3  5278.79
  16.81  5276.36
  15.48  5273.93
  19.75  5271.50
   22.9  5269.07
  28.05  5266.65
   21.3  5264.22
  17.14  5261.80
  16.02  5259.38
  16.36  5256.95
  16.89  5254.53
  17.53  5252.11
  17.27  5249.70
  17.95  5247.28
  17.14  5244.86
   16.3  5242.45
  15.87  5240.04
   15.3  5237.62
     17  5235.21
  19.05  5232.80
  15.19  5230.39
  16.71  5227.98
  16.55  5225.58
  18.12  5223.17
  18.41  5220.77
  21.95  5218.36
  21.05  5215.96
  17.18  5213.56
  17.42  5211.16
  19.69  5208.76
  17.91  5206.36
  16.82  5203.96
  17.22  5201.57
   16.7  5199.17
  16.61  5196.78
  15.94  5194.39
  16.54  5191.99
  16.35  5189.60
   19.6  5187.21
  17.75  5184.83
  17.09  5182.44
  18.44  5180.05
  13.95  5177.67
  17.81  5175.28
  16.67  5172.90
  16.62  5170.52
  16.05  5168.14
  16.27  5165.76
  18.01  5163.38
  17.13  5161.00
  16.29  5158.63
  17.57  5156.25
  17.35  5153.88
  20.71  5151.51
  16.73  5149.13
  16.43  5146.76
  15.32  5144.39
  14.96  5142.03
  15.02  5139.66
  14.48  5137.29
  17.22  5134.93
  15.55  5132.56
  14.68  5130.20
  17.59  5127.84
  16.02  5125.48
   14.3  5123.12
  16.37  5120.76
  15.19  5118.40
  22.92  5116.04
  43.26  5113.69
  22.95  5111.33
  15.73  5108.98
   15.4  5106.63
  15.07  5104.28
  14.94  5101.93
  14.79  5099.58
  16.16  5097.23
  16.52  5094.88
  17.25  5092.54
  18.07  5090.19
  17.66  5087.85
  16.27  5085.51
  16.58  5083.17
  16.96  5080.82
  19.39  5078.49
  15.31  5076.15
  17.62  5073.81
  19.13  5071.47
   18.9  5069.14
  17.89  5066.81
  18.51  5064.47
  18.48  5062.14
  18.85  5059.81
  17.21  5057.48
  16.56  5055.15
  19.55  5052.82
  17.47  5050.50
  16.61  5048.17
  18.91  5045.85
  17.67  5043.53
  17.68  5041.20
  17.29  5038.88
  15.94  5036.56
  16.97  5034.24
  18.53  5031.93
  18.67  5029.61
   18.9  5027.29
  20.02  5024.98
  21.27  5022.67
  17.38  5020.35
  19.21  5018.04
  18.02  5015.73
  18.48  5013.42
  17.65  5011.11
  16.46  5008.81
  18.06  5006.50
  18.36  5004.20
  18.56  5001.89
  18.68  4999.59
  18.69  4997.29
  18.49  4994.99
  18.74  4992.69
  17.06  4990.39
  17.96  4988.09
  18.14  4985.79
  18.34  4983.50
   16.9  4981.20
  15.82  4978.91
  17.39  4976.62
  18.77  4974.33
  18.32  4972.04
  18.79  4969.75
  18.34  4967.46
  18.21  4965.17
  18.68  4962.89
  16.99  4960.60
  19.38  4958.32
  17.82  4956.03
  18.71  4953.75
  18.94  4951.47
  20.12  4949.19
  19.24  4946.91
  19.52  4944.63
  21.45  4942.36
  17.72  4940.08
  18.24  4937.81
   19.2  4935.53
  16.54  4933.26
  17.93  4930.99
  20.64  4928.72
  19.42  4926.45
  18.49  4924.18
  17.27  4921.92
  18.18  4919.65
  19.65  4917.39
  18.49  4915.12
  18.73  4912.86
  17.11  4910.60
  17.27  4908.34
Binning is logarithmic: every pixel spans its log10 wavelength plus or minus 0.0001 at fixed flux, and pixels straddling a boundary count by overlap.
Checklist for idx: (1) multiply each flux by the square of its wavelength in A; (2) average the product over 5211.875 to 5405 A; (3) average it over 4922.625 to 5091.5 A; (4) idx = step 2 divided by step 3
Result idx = 1.1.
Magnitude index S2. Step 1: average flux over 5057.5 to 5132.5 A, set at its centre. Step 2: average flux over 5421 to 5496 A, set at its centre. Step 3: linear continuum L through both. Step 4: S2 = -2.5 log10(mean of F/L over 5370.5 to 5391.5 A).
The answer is 0.02 mag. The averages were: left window 18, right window 16.2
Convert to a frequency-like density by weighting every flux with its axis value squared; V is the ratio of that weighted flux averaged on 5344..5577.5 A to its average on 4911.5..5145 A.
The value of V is 1.1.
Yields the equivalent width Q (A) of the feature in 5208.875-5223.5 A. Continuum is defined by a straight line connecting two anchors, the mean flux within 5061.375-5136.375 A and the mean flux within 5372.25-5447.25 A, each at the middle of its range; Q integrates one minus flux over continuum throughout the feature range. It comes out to -1.6 A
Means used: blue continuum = 17.9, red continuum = 16.2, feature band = 19.1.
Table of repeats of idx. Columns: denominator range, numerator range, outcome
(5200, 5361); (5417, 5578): 1.03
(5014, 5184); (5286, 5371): 1.05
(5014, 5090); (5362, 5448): 1.04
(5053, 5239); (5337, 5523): 1.05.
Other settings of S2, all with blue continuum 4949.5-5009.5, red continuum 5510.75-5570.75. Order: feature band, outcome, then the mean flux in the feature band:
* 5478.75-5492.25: 0.080 mag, 15.9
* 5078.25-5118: -0.050 mag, 18.7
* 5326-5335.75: 0.030 mag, 17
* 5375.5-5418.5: 0.063 mag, 16.3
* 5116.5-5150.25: 0.128 mag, 15.9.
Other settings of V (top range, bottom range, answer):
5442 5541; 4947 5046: 1.10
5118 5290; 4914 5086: 1.02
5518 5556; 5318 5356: 1.06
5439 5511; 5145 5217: 1.05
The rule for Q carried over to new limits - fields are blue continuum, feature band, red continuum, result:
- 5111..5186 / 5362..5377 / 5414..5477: 0.25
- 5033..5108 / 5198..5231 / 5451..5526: -1.88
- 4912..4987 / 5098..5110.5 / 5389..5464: 1.62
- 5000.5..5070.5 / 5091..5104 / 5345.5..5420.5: 1.40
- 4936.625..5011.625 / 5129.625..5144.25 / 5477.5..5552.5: 2.00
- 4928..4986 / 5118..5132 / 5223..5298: 1.74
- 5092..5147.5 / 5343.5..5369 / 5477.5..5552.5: -0.29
